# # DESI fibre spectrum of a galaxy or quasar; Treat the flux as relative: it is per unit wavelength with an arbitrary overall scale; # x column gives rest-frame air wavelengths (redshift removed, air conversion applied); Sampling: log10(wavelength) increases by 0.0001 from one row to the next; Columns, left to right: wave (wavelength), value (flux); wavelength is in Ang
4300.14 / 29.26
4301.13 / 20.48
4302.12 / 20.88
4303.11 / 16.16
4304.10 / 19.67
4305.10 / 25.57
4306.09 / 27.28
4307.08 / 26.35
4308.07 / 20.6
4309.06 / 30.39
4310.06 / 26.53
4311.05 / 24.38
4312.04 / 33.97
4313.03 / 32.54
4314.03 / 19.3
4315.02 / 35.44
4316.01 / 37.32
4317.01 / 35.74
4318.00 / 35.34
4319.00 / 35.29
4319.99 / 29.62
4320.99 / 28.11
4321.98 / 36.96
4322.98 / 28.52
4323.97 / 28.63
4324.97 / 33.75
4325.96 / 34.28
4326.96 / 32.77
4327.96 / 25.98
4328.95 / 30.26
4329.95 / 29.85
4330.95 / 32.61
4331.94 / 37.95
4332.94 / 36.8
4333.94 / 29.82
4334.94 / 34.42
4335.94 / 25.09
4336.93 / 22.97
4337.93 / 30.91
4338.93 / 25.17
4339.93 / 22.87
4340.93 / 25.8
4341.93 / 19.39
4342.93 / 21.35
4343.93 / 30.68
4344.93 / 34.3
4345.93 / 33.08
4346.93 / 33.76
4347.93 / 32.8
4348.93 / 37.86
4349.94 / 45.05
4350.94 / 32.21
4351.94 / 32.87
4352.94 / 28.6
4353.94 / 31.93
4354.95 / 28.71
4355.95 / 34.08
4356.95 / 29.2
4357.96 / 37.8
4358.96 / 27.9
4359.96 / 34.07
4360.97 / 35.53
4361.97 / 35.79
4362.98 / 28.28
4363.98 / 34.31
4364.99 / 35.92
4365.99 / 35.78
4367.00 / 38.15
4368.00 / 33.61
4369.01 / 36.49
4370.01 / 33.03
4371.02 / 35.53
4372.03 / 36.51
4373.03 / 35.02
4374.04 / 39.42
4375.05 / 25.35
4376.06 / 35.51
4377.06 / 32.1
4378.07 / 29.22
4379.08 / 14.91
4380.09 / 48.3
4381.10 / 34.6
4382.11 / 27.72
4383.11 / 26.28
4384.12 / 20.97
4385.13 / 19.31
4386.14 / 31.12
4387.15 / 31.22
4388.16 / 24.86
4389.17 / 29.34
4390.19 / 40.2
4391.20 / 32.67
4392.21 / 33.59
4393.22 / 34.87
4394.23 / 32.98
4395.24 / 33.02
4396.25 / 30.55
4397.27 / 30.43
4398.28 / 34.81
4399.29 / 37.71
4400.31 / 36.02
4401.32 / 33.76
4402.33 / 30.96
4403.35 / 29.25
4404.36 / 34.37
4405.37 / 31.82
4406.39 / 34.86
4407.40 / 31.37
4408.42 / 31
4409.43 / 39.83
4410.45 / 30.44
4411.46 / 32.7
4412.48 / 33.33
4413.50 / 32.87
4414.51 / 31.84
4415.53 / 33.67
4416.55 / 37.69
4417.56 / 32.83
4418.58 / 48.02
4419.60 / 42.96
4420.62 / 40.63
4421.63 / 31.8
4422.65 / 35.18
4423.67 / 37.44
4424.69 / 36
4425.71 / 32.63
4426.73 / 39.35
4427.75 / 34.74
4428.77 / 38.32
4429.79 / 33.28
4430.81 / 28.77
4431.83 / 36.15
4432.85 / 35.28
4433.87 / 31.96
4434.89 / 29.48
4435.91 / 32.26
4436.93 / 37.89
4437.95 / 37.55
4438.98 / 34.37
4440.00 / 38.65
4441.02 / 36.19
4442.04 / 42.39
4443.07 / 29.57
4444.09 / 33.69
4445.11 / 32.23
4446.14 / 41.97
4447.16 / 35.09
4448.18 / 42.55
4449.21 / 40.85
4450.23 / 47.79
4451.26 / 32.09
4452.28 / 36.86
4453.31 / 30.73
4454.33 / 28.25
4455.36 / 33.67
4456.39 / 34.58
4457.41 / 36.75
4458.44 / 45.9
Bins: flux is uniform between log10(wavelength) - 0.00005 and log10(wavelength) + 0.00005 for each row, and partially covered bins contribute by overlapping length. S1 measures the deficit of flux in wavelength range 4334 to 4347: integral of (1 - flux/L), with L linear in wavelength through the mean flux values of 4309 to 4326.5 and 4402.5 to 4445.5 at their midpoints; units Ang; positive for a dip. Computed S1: 1.9 Ang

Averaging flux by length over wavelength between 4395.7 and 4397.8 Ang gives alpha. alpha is 30.6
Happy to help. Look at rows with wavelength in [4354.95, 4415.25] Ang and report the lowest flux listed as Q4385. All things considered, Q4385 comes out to 14.91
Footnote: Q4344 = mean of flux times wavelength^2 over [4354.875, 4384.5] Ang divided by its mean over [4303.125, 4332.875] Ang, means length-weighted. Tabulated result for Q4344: 1.1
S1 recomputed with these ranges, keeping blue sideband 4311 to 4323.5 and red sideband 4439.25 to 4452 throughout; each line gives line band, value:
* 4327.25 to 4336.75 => 0.4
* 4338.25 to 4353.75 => 1.3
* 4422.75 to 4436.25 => 1.0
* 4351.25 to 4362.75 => 0.5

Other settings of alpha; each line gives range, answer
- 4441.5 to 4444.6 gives 35.2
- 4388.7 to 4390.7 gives 34.7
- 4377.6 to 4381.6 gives 31.7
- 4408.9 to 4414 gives 33.8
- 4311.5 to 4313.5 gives 33.2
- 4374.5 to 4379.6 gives 27.6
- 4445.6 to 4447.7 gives 38.6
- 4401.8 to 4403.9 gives 30.3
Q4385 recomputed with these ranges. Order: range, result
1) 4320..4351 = 19.39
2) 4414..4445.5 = 28.77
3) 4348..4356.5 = 28.6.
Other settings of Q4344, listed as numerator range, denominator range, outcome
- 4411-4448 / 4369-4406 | 1.14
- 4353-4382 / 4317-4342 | 1.11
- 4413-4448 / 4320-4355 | 1.21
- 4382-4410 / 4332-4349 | 1.11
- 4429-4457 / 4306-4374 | 1.17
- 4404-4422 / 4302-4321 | 1.31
